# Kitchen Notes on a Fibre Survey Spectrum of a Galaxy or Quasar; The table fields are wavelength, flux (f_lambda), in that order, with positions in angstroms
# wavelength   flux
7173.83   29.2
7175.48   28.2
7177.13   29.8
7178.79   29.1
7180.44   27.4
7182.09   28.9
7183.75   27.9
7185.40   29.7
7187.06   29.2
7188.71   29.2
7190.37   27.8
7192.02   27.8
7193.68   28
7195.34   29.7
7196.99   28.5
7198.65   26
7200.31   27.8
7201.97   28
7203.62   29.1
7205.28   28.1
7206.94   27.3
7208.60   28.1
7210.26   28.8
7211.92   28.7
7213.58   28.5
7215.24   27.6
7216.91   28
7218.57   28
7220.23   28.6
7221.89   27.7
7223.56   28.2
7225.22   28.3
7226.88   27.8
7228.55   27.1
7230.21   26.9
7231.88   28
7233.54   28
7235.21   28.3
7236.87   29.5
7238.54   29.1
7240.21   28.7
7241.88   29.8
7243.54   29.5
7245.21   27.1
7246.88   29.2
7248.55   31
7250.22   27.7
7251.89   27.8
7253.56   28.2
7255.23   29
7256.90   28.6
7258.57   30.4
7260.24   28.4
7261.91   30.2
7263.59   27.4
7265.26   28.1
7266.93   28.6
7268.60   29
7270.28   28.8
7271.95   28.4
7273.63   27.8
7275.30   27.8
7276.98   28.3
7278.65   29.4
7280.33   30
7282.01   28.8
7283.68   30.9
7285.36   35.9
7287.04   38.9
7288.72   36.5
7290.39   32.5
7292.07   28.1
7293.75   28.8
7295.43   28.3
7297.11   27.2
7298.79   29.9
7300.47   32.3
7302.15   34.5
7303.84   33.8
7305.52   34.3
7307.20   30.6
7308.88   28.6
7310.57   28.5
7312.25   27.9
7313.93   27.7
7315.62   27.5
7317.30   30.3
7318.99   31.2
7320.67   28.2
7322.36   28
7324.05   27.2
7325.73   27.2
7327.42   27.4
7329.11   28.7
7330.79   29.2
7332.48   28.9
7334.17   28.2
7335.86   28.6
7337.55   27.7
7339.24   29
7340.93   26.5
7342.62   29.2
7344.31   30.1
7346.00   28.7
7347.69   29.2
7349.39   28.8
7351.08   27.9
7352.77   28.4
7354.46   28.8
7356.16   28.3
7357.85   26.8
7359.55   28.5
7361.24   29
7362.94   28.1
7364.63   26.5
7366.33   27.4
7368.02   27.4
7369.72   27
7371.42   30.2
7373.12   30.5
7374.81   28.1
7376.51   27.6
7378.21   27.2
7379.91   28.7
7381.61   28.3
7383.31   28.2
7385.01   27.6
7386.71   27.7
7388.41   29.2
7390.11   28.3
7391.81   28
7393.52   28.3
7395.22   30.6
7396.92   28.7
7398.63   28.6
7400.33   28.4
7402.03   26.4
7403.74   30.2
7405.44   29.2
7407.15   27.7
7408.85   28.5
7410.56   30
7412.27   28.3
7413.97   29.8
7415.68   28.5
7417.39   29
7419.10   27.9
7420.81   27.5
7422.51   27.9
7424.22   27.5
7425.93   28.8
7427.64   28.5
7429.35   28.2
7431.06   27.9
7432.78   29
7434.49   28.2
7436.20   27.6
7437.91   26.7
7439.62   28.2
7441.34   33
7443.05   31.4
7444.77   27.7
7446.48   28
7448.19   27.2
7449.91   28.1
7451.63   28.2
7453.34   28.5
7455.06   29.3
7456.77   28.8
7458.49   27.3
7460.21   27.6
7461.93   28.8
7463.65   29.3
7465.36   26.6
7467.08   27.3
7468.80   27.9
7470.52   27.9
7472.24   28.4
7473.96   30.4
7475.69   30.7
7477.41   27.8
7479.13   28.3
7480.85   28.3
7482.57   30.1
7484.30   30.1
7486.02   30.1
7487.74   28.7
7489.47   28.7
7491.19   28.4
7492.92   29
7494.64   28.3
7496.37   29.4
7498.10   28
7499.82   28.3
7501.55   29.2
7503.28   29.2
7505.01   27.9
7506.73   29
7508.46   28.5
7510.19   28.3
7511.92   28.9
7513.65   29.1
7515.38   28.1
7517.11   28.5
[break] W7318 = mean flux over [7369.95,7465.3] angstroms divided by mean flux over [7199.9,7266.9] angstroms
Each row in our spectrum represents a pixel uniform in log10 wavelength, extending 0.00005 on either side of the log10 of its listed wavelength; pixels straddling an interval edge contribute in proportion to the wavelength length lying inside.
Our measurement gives 1.0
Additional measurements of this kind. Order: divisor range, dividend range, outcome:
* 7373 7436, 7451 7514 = 1.01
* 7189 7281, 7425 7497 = 1.01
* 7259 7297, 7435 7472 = 0.95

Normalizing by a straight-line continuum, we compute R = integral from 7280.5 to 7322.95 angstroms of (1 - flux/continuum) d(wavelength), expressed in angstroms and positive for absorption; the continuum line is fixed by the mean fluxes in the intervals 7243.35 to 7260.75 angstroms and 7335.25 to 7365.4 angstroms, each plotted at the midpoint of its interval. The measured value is -3.3 angstroms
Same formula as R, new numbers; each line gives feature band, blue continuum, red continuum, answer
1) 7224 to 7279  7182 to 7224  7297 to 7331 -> 0.6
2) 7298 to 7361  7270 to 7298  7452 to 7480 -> 1.7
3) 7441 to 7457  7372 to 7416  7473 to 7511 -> -0.1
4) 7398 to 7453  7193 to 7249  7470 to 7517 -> 0.4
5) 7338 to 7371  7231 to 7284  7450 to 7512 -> 0.6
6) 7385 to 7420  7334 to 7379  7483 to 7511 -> -0.2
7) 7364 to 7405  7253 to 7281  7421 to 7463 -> 0.3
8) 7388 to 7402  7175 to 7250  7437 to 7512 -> 0.0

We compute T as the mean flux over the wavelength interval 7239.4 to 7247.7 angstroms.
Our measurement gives 28.9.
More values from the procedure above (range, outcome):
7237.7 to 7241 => 28.8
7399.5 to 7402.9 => 27.4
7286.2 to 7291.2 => 36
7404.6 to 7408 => 28.4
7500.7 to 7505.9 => 28.8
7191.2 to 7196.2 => 28.5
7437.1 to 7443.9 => 29.8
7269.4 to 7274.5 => 28.3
